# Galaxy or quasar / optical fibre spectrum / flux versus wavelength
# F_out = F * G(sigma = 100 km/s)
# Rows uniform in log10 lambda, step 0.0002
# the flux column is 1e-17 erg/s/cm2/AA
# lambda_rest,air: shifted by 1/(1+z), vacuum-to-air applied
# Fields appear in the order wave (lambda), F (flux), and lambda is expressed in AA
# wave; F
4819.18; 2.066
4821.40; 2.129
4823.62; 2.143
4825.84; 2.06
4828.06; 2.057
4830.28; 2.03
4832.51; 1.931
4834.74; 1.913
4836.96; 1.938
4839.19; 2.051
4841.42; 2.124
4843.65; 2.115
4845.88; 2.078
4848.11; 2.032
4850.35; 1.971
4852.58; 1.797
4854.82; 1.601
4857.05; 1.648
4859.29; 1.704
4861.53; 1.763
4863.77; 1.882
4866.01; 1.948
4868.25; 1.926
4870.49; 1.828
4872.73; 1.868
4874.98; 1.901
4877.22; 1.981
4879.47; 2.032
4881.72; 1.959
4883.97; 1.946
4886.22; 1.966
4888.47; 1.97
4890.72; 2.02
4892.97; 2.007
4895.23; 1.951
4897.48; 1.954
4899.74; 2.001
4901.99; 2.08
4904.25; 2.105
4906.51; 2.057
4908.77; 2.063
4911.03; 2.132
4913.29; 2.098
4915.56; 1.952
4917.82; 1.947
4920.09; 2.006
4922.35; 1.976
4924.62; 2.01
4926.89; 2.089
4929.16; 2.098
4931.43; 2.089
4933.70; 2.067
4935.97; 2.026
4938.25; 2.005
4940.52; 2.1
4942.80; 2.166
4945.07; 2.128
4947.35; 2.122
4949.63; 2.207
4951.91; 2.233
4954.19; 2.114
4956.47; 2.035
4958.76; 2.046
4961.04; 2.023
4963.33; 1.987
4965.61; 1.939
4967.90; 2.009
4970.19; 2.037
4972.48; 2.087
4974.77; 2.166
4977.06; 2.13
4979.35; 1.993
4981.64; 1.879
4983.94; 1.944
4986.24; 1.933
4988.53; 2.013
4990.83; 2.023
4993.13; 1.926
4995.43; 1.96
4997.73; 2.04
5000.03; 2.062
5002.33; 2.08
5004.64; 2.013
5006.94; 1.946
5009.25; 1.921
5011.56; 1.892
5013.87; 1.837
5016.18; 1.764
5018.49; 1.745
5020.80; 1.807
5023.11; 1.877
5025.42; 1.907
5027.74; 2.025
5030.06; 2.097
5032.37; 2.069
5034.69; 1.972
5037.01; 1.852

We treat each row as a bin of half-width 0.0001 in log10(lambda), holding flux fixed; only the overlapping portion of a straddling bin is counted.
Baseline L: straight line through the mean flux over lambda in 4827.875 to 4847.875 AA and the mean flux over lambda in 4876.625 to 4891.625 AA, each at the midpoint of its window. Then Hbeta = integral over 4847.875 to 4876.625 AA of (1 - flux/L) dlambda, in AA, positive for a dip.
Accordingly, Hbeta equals 2.4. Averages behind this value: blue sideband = 2.03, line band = 1.83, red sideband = 1.98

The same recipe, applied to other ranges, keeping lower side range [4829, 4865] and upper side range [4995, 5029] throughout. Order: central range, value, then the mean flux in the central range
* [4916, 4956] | -3.3 AA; 2.08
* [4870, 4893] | -0.5 AA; 1.95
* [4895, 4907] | -0.7 AA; 2.03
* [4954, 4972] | -0.9 AA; 2.02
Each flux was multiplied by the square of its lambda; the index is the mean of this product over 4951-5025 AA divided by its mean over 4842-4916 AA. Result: 1.06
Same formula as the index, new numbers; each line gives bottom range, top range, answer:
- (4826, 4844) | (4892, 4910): 1.03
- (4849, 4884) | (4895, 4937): 1.12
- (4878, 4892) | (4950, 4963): 1.09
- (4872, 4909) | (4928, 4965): 1.07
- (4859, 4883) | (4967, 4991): 1.11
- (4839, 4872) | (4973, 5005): 1.12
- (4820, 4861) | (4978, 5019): 1.06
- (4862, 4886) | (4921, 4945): 1.10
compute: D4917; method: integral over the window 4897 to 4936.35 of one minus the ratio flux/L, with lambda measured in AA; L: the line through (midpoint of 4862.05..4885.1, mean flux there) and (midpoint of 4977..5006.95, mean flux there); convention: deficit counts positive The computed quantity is -1.92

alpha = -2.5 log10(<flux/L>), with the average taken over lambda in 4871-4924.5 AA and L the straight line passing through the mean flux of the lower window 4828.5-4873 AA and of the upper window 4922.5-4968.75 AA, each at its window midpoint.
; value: -0.003 mag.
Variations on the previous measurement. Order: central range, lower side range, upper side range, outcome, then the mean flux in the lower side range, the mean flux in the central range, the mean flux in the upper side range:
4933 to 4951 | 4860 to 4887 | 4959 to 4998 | -0.07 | 1.91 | 2.11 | 2.01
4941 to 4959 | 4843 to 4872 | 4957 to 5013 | -0.09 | 1.86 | 2.13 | 2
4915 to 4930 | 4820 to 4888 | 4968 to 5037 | -0.03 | 1.94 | 2.01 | 1.97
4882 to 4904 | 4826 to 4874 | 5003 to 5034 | -0.04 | 1.92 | 1.99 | 1.92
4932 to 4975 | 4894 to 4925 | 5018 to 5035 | -0.04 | 2.02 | 2.08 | 1.94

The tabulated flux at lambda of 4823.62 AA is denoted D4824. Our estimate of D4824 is 2.143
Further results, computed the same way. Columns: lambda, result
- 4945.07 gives 2.128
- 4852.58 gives 1.797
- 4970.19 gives 2.037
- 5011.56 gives 1.892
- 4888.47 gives 1.97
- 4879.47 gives 2.032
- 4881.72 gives 1.959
